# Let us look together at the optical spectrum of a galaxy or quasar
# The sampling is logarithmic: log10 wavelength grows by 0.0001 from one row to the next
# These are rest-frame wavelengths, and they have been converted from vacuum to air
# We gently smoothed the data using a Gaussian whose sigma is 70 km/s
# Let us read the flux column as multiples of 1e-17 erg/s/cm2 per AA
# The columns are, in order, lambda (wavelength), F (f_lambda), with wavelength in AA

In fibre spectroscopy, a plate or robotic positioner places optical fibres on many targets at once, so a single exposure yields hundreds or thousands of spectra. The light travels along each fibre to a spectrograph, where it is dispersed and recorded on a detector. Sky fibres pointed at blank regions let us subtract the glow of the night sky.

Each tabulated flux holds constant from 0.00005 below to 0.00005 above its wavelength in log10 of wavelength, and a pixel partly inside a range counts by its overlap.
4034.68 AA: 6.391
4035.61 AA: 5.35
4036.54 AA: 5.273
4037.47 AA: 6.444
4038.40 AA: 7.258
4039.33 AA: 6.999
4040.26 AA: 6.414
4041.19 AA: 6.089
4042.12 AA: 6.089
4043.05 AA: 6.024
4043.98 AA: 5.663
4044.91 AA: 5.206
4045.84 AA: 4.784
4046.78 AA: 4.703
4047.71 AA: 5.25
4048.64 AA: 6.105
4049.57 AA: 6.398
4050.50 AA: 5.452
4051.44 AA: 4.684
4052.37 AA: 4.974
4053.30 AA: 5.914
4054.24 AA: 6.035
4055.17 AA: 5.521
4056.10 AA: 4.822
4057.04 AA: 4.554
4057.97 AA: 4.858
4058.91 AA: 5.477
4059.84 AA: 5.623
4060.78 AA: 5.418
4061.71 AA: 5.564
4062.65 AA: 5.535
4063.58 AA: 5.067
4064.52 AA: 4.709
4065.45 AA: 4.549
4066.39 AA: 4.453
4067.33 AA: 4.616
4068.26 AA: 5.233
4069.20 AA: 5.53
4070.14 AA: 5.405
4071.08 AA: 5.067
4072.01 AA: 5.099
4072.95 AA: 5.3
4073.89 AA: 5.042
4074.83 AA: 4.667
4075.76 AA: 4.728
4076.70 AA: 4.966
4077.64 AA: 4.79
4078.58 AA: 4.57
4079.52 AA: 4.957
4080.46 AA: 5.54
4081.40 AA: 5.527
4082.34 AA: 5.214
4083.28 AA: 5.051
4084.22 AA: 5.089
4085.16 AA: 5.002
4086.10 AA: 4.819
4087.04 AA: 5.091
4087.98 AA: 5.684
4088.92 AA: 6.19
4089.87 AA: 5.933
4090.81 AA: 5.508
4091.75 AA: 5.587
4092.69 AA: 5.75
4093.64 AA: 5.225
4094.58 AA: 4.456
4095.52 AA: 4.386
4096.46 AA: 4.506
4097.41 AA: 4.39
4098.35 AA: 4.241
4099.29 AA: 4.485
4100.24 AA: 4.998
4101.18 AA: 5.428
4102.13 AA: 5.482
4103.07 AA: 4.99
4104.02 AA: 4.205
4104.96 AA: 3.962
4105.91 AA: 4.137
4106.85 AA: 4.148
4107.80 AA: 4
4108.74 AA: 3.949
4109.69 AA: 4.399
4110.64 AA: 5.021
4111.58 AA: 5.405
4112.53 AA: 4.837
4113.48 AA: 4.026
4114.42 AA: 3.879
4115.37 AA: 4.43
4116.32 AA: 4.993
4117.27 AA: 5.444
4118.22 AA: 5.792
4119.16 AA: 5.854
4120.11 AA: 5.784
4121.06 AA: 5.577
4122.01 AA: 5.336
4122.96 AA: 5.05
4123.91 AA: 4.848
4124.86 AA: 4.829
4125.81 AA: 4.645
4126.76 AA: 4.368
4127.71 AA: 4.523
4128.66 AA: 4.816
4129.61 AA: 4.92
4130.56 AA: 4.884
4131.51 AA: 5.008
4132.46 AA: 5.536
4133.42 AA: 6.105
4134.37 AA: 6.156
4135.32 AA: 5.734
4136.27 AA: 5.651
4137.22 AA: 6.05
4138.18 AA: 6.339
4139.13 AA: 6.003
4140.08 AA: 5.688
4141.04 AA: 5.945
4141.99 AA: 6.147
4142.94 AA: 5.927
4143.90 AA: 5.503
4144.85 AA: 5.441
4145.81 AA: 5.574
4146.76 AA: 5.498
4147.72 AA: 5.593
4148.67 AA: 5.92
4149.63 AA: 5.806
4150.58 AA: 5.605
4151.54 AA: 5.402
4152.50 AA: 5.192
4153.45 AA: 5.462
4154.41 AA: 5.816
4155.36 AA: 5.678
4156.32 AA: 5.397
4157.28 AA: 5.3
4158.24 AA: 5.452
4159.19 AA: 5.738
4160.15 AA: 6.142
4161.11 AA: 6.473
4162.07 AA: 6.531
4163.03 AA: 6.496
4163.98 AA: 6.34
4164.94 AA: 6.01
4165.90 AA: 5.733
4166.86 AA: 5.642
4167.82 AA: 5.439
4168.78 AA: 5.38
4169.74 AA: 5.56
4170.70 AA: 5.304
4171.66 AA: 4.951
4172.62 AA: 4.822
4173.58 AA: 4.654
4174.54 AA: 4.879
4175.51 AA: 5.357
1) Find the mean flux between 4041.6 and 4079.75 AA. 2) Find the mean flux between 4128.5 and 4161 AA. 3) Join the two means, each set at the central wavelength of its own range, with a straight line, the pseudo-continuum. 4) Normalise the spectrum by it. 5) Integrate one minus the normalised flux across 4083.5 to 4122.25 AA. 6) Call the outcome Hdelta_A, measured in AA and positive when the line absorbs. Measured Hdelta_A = 3.5 AA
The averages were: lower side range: 5.21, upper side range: 5.65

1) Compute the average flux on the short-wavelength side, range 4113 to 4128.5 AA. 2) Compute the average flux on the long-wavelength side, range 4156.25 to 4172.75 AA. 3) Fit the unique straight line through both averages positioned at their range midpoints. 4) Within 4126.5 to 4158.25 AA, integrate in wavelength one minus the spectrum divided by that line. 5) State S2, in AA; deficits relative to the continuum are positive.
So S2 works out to -1.26 AA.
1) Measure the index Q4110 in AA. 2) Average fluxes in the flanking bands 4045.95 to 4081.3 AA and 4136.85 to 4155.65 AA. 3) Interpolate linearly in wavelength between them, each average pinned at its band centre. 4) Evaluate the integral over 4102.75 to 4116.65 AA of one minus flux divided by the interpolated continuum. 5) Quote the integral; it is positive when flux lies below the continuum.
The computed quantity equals 2.7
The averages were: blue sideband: 5.17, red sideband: 5.73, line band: 4.41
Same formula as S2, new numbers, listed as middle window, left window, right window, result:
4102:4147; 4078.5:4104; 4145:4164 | 2.6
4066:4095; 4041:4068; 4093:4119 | -1.1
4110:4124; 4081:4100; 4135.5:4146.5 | 1.0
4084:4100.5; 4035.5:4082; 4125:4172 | 1.1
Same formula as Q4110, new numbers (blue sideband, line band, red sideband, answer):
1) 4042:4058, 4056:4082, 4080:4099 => 1.05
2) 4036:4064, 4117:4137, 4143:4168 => 1.47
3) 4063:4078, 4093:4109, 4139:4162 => 2.11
